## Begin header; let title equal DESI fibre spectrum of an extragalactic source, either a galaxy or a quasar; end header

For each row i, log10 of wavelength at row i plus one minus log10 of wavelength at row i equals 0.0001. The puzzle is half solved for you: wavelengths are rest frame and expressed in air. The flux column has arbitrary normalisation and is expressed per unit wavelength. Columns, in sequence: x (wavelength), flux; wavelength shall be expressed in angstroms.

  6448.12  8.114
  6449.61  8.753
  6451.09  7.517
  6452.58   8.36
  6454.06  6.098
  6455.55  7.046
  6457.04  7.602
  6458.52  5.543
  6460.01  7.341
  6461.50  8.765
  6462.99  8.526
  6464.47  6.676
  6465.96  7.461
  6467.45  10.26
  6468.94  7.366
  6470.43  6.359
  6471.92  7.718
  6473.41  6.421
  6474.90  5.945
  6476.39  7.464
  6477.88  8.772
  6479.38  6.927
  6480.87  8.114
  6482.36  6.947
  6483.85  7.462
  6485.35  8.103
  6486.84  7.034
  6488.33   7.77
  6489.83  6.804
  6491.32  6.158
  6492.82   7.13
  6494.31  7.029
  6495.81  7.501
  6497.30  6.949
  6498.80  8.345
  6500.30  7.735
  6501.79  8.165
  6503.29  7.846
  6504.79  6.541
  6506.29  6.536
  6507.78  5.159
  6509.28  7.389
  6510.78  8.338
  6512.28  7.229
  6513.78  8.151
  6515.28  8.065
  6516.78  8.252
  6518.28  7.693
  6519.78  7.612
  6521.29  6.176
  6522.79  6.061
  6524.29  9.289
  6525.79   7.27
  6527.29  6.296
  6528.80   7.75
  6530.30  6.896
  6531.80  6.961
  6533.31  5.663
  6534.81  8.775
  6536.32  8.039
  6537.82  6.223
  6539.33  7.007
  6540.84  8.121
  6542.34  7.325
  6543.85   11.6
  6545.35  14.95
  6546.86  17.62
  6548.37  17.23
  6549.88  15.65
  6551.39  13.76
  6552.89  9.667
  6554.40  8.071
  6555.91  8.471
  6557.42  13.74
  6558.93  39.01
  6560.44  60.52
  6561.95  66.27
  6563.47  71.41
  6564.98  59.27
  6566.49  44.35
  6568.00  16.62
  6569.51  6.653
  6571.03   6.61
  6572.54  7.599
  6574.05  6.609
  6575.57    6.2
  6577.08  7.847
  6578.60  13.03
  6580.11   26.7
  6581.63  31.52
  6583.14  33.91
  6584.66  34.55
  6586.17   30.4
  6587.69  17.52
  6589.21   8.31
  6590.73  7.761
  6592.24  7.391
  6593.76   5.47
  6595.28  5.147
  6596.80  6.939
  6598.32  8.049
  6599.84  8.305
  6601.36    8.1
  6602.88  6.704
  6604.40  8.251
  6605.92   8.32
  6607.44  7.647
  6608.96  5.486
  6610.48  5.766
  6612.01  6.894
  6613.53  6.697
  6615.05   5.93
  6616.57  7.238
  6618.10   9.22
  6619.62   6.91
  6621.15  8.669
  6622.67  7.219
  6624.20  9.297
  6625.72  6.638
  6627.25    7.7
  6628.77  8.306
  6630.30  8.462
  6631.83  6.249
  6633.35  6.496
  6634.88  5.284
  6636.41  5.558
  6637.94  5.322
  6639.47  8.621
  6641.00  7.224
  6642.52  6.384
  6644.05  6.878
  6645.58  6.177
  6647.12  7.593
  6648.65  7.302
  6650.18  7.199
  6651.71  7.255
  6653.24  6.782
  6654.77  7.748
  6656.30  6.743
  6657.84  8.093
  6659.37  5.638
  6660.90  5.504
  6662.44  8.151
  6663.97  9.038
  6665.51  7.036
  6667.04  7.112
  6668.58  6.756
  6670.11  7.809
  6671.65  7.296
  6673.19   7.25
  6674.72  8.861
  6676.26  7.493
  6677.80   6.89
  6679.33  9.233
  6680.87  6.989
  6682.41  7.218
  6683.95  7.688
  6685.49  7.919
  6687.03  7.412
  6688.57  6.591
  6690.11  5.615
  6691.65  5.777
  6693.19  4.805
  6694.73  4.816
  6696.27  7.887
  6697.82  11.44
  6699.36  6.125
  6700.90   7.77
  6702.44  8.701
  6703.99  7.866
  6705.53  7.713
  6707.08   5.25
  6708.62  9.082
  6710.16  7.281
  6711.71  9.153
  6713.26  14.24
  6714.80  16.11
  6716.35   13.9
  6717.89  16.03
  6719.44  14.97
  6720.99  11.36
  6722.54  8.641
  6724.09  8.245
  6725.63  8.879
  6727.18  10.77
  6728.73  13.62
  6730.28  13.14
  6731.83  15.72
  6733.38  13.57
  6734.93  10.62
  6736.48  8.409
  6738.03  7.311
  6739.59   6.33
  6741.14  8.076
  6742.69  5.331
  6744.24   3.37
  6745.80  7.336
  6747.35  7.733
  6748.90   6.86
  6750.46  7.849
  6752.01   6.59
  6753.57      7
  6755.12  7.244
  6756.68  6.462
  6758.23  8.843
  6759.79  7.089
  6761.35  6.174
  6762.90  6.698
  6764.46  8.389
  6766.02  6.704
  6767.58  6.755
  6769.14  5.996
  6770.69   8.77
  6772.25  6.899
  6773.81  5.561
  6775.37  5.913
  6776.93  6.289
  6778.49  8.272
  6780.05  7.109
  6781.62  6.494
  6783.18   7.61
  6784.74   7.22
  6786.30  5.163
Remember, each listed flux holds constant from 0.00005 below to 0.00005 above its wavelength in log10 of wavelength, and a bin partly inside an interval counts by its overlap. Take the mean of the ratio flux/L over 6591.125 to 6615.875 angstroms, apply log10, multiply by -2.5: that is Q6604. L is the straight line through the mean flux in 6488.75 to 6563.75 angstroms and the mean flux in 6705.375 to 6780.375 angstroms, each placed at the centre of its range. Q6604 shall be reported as 0.50 mag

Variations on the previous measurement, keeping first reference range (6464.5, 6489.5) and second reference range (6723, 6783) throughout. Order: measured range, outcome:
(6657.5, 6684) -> 0.05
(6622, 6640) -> 0.10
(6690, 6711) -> 0.09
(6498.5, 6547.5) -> -0.06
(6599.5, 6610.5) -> 0.04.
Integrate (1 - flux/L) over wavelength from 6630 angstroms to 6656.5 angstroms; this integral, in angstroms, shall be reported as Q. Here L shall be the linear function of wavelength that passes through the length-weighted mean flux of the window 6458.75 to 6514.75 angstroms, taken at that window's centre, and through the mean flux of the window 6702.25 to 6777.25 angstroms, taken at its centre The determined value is 4.6 angstroms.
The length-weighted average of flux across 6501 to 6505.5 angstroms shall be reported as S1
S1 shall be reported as 7.53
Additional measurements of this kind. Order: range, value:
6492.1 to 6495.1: 7.09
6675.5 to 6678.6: 7.23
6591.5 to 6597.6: 6.24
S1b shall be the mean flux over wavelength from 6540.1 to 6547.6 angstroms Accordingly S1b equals 11.9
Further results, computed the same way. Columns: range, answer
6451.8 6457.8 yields 7.27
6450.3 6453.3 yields 7.95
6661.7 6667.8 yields 7.84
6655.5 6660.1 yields 6.84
